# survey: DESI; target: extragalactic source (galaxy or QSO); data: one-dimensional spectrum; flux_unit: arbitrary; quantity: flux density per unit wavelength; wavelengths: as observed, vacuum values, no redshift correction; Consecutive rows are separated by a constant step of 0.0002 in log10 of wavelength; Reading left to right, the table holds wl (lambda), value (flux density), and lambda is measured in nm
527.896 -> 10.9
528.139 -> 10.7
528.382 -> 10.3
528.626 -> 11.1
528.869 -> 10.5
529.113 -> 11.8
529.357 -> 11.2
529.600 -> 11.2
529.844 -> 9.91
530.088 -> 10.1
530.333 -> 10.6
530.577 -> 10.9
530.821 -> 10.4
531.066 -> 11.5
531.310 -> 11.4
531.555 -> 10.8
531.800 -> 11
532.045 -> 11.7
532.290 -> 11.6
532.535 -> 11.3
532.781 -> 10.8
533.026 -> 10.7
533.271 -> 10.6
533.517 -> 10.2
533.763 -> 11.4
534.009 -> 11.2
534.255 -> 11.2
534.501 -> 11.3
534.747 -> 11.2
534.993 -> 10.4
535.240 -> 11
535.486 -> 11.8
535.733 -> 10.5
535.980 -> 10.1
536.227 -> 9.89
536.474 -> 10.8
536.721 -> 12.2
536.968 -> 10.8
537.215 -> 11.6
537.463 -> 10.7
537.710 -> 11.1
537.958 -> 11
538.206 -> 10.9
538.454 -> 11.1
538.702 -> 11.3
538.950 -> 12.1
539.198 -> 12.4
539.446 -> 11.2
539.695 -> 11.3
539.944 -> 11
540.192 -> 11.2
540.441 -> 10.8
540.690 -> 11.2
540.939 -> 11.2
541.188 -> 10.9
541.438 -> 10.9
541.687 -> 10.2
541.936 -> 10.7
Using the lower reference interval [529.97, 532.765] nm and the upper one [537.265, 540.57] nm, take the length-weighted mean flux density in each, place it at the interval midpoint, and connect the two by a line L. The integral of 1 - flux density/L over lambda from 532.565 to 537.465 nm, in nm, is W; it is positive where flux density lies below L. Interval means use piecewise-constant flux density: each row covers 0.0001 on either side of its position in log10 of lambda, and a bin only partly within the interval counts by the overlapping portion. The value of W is 0.09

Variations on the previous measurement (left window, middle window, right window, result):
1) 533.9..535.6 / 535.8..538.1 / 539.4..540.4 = 0.05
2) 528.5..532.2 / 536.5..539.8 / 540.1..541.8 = -0.13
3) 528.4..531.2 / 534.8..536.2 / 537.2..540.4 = 0.05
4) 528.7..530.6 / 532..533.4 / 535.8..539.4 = -0.02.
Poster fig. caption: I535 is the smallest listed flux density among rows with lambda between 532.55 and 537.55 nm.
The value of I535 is 9.89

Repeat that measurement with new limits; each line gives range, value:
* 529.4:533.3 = 9.91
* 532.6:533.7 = 10.2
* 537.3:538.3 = 10.7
